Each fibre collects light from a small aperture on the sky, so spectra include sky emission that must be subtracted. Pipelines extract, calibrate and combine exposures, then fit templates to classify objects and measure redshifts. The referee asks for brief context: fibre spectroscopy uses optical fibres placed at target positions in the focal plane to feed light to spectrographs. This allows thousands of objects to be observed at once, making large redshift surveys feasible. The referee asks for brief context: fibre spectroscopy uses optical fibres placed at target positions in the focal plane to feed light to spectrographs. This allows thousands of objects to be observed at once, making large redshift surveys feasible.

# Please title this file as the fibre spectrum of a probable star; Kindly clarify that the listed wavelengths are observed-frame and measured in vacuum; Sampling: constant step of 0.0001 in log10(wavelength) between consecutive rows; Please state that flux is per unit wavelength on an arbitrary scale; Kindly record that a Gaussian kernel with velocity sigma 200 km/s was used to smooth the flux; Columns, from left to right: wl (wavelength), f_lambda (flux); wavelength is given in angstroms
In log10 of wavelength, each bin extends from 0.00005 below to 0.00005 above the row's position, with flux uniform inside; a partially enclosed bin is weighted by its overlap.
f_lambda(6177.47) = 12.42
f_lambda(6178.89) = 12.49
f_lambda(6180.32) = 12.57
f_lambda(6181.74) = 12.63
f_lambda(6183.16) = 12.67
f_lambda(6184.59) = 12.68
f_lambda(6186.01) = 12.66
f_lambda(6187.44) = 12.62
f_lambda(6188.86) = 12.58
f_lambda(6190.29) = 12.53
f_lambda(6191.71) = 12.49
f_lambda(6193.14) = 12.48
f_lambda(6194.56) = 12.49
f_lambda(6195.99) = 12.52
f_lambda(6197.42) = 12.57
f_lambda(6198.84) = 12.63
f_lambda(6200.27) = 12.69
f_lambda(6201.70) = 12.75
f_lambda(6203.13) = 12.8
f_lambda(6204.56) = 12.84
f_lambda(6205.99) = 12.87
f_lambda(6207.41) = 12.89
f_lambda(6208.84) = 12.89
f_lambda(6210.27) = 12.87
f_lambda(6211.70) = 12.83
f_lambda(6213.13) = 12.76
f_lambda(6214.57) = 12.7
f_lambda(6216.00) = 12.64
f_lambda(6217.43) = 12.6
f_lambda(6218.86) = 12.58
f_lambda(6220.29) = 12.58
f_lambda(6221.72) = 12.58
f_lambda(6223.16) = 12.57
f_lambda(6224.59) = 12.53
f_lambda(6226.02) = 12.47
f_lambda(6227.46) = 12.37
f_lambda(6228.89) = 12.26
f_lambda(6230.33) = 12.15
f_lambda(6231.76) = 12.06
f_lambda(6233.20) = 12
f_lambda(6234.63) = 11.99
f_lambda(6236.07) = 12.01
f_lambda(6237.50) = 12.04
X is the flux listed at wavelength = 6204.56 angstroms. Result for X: 12.84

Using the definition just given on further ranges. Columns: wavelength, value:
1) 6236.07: 12.01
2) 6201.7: 12.75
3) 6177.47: 12.42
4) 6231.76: 12.06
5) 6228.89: 12.26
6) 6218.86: 12.58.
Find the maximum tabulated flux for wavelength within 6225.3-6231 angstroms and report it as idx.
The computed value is 12.47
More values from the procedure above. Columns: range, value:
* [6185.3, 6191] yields 12.66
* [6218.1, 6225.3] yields 12.58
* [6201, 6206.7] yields 12.87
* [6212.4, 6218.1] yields 12.76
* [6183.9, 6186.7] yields 12.68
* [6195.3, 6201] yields 12.69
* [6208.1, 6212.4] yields 12.89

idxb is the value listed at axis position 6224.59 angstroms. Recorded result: 12.53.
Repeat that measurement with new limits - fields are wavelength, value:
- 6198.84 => 12.63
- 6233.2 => 12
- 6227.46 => 12.37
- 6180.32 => 12.57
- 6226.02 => 12.47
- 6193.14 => 12.48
